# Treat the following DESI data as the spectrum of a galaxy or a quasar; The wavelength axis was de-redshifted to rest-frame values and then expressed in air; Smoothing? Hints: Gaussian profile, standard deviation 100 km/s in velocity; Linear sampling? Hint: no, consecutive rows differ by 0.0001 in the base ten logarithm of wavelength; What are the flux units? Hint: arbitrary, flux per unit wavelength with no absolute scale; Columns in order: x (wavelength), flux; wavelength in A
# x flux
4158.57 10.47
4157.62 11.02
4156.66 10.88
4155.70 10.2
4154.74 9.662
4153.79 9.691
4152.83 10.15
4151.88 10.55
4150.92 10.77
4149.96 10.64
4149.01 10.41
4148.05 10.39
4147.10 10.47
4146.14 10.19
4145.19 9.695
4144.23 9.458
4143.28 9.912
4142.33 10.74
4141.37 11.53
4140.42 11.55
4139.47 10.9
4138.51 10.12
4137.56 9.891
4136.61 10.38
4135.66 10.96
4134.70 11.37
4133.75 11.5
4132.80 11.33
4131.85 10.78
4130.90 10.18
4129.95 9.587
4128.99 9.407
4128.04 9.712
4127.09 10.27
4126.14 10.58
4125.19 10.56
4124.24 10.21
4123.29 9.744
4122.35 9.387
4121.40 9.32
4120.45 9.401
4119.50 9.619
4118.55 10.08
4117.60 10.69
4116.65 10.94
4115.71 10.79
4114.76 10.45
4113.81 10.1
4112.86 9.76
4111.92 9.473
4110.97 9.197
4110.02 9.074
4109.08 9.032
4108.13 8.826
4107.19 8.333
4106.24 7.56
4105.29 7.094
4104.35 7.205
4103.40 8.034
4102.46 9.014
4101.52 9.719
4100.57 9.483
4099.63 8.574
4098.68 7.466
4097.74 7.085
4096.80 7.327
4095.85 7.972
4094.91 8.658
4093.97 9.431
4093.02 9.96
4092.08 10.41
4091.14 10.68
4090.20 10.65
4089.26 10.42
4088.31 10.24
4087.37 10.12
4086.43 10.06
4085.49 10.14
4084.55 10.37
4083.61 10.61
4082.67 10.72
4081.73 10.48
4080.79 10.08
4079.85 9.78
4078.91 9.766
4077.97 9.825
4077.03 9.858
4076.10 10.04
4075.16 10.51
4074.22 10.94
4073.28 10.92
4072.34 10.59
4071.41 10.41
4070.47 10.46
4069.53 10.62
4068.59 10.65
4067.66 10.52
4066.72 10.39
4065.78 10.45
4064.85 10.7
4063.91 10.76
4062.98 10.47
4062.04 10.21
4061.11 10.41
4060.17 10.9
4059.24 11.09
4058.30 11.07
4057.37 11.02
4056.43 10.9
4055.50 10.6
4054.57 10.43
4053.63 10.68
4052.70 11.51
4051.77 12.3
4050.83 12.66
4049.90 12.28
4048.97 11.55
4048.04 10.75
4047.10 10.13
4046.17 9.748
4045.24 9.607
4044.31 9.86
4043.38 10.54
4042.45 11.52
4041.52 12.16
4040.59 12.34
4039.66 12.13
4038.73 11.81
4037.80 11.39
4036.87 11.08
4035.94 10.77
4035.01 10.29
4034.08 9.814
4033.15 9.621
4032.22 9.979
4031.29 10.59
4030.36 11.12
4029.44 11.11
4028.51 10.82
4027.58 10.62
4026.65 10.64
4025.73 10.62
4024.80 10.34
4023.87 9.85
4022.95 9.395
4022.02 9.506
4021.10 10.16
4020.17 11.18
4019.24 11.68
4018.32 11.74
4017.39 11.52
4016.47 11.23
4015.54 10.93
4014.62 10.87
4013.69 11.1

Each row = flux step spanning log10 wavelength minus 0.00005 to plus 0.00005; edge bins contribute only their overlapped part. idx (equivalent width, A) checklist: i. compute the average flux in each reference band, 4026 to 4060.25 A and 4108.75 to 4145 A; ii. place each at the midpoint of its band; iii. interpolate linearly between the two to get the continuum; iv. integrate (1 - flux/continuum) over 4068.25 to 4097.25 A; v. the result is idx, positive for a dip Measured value 1.43 A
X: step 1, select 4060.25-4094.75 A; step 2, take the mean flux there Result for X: 10.3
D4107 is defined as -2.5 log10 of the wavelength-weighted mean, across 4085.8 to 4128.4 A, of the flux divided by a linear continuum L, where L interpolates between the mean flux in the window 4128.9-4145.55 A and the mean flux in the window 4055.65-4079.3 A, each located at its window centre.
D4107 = 0.125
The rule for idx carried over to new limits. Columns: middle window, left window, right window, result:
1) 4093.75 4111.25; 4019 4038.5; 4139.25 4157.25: 3.5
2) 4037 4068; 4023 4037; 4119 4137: -1.8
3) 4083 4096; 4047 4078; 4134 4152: 0.8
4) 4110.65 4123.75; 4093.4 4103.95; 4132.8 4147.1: -0.7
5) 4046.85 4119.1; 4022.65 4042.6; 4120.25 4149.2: 3.8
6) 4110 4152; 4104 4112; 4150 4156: -4.4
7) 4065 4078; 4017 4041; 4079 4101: -0.7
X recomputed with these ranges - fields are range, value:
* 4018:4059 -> 10.9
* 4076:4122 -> 9.46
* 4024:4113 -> 10.2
